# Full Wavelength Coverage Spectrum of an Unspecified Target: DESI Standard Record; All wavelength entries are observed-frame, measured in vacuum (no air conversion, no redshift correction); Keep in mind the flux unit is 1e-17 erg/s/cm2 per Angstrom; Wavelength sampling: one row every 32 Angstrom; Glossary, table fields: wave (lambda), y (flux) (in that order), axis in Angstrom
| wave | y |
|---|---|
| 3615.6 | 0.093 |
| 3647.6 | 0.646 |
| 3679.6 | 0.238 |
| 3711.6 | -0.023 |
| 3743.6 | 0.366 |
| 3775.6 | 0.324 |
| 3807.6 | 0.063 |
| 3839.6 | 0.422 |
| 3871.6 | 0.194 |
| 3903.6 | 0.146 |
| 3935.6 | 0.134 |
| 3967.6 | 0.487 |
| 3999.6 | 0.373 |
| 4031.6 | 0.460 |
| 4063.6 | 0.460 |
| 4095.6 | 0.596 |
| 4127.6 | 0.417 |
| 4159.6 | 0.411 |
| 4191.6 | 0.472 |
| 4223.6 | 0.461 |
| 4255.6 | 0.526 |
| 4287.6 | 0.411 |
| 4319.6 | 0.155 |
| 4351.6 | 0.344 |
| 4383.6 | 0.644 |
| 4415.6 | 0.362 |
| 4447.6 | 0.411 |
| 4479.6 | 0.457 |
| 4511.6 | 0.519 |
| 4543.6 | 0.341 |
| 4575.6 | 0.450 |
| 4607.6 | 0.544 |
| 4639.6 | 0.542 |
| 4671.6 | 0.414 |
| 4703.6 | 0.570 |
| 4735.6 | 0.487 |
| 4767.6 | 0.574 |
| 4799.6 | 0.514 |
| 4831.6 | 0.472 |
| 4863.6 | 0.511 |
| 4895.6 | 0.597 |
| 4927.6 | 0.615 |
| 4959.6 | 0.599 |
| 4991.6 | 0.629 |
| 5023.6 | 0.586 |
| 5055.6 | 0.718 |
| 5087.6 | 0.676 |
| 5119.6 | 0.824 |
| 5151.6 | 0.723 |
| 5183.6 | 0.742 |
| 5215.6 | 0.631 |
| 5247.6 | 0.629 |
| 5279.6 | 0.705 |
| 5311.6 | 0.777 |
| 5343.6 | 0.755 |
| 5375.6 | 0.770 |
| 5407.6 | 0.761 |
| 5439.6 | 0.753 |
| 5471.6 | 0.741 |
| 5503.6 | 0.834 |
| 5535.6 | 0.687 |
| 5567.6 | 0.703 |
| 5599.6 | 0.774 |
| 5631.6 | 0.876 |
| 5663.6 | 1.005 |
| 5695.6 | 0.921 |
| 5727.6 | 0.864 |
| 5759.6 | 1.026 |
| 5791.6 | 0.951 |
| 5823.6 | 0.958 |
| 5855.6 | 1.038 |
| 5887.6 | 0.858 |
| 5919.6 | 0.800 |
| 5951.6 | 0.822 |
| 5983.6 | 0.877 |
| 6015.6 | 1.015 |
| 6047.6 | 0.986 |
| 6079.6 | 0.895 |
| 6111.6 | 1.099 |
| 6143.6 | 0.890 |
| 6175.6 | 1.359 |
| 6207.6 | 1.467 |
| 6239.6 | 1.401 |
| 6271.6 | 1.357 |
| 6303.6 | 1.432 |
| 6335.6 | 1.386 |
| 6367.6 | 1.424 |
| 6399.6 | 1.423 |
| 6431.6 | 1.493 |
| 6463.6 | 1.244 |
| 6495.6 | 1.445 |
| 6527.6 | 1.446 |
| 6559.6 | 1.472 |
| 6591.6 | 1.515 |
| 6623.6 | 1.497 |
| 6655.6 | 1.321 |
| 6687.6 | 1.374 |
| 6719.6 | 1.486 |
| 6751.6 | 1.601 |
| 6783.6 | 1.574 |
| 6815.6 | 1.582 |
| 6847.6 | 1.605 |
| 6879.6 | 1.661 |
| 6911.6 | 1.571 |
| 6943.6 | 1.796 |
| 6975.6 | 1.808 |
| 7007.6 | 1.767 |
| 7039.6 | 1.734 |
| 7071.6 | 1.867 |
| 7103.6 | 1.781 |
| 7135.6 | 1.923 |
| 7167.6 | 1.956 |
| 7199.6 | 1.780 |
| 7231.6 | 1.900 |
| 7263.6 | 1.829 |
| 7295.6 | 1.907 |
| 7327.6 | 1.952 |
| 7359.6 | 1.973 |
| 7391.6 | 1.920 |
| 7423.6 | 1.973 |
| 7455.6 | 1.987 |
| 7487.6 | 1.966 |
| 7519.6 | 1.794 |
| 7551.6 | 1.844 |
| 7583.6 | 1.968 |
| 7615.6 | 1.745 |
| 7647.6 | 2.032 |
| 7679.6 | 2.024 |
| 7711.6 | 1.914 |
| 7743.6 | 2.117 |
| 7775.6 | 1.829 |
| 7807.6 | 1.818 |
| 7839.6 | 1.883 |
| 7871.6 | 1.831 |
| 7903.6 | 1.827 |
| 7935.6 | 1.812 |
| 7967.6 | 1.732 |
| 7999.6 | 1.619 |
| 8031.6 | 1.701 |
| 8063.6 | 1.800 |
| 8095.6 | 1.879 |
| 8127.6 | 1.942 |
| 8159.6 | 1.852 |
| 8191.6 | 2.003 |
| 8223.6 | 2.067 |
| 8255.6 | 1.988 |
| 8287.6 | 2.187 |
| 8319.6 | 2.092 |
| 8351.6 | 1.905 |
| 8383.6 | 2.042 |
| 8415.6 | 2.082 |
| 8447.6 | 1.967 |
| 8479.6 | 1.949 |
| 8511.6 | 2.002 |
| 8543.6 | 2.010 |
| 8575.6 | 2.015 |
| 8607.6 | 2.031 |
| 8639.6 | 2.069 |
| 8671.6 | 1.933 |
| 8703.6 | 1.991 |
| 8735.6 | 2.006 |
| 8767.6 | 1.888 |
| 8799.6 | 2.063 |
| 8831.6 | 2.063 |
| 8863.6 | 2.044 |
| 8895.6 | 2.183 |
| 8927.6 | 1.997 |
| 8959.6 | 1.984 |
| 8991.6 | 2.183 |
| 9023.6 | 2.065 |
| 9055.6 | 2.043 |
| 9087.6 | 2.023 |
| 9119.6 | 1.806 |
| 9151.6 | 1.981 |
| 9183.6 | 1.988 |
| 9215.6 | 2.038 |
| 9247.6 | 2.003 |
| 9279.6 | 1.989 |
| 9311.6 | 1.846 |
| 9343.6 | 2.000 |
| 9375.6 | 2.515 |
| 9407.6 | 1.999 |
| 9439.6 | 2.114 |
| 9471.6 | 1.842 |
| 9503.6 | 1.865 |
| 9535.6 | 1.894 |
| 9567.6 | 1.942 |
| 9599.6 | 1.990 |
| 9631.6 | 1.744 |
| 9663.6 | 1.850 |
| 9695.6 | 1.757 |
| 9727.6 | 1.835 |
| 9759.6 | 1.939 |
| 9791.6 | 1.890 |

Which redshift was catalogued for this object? 0.55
